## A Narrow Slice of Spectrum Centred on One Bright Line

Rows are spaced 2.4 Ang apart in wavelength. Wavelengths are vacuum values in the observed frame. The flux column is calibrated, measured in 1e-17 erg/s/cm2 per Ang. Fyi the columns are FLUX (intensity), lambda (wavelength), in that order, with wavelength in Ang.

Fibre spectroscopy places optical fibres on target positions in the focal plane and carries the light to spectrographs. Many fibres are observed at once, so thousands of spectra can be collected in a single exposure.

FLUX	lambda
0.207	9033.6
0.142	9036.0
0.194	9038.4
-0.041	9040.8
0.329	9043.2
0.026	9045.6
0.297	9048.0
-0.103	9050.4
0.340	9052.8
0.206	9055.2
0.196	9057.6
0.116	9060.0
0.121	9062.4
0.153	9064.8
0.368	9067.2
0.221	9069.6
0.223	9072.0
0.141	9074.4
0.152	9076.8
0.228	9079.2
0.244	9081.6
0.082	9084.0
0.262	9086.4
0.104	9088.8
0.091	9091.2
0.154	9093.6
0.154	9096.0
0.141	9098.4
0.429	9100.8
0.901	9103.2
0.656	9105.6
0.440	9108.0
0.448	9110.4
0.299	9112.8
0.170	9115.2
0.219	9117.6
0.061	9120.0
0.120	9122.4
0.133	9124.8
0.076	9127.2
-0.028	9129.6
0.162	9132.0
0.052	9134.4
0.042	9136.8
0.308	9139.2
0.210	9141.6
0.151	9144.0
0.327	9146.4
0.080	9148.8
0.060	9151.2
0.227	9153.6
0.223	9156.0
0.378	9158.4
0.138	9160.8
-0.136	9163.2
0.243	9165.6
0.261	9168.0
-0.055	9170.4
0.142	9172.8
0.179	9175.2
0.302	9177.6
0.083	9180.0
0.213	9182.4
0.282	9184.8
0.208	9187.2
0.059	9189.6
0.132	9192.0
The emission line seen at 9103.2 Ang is H-beta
